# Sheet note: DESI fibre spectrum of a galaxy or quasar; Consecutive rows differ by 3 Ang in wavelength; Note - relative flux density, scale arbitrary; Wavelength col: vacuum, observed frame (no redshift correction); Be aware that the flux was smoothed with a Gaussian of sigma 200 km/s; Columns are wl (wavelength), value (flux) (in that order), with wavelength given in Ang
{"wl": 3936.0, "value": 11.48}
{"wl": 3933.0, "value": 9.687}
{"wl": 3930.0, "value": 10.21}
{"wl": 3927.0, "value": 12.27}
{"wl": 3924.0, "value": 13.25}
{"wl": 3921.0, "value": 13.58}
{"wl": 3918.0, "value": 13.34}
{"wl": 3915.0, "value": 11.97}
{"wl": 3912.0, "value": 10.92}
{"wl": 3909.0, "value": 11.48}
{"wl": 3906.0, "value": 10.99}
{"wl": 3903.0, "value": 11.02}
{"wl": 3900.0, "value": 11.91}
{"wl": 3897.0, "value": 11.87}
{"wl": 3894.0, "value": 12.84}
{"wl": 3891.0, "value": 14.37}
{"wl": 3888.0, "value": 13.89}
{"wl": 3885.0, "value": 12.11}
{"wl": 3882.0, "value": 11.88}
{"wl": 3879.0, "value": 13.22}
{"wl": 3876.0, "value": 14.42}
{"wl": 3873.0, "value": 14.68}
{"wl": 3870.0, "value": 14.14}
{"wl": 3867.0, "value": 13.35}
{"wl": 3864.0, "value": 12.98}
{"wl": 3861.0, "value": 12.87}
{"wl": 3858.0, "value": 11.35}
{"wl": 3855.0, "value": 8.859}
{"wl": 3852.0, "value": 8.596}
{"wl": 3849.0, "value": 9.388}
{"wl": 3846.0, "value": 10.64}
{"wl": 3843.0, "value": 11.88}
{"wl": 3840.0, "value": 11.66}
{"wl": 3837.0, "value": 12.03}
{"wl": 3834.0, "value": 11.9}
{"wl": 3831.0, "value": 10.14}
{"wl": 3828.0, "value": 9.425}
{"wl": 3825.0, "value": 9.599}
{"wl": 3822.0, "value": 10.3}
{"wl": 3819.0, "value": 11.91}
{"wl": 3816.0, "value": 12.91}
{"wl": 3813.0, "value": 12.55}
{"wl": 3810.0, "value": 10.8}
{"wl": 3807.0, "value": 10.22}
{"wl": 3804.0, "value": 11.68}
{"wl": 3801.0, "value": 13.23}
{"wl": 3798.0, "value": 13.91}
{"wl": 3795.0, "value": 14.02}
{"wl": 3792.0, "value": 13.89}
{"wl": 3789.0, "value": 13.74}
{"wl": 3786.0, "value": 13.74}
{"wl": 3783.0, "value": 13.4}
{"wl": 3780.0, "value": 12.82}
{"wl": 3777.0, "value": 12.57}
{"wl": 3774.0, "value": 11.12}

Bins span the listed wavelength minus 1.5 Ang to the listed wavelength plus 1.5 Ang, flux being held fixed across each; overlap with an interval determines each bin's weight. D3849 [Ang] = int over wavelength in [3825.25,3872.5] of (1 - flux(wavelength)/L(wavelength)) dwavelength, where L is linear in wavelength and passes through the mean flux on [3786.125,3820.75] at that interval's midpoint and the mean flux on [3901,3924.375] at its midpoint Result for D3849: 4.1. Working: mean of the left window 12.7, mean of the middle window 11.3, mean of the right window 12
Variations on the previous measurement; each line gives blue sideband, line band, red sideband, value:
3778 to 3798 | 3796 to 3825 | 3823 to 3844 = 0.99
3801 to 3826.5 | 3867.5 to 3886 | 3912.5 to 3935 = -2.72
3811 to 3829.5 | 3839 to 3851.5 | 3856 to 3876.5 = 1.60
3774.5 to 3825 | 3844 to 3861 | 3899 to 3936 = 2.85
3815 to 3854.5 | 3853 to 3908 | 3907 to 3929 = -4.54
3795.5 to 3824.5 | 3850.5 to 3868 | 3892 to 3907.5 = 0.87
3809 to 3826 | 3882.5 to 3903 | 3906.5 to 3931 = -1.23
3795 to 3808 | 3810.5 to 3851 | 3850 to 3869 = 3.00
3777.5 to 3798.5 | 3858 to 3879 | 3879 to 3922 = -1.43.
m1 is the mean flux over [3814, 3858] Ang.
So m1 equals 10.7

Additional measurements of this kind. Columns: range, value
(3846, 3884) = 12.1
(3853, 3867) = 11.6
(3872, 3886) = 13.3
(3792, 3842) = 11.7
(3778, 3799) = 13.6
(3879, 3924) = 12.4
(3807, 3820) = 11.8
